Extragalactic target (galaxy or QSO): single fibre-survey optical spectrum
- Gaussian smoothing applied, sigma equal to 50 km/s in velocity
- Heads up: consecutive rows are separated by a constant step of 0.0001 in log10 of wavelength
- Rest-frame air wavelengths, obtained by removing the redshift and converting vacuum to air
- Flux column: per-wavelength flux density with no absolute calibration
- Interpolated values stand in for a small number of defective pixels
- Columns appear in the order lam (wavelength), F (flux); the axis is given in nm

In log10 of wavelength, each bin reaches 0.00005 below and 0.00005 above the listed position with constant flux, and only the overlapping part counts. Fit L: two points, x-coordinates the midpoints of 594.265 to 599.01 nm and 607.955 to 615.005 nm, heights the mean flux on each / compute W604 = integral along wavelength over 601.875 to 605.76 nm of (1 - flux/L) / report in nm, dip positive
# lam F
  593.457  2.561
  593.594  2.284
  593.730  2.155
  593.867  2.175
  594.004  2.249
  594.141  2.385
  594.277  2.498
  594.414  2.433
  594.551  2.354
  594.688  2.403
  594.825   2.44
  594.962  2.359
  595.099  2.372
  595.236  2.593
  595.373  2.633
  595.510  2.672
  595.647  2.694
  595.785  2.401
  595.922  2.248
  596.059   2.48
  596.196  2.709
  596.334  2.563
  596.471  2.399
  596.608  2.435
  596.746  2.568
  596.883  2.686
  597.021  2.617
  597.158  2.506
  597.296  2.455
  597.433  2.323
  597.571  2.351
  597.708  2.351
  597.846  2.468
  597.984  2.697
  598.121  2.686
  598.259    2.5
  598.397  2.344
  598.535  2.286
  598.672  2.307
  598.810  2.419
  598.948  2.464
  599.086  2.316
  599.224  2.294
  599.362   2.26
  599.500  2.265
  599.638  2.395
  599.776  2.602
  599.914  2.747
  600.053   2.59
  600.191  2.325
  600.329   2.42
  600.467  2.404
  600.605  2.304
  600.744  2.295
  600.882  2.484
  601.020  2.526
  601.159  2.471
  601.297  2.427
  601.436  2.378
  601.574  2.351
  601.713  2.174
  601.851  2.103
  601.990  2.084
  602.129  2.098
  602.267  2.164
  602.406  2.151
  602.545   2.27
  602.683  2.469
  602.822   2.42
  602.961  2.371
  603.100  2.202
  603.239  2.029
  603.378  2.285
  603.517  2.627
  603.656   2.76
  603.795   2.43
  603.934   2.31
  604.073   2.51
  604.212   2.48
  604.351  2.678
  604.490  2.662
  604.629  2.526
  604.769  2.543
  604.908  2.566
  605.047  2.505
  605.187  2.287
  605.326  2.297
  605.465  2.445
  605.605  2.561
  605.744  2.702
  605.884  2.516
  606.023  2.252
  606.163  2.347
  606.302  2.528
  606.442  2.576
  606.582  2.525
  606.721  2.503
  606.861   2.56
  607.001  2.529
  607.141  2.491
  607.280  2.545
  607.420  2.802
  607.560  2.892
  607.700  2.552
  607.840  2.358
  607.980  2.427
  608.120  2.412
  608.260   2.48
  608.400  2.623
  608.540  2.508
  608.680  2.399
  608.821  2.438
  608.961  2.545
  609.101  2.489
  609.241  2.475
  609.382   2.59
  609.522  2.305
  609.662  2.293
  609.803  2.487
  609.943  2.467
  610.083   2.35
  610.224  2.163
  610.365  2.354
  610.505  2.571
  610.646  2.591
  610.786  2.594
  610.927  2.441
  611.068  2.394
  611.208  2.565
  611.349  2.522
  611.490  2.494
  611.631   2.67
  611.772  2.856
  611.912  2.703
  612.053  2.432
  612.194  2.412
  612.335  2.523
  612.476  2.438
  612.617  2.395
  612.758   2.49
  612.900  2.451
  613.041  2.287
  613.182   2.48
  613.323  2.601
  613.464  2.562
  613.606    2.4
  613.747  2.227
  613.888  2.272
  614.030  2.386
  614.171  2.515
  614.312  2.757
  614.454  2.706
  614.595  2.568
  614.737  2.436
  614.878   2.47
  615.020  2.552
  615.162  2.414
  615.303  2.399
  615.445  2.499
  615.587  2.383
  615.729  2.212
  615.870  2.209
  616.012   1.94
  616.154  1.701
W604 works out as 0.12 nm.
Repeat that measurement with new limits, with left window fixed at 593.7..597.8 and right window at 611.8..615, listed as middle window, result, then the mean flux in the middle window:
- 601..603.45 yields 0.19 nm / 2.27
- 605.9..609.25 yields -0.05 nm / 2.51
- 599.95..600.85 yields 0.02 nm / 2.41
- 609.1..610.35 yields 0.04 nm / 2.39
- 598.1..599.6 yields 0.06 nm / 2.37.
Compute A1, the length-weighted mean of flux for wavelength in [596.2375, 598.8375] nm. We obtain 2.47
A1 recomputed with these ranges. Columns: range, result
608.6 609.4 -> 2.48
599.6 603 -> 2.36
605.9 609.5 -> 2.51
